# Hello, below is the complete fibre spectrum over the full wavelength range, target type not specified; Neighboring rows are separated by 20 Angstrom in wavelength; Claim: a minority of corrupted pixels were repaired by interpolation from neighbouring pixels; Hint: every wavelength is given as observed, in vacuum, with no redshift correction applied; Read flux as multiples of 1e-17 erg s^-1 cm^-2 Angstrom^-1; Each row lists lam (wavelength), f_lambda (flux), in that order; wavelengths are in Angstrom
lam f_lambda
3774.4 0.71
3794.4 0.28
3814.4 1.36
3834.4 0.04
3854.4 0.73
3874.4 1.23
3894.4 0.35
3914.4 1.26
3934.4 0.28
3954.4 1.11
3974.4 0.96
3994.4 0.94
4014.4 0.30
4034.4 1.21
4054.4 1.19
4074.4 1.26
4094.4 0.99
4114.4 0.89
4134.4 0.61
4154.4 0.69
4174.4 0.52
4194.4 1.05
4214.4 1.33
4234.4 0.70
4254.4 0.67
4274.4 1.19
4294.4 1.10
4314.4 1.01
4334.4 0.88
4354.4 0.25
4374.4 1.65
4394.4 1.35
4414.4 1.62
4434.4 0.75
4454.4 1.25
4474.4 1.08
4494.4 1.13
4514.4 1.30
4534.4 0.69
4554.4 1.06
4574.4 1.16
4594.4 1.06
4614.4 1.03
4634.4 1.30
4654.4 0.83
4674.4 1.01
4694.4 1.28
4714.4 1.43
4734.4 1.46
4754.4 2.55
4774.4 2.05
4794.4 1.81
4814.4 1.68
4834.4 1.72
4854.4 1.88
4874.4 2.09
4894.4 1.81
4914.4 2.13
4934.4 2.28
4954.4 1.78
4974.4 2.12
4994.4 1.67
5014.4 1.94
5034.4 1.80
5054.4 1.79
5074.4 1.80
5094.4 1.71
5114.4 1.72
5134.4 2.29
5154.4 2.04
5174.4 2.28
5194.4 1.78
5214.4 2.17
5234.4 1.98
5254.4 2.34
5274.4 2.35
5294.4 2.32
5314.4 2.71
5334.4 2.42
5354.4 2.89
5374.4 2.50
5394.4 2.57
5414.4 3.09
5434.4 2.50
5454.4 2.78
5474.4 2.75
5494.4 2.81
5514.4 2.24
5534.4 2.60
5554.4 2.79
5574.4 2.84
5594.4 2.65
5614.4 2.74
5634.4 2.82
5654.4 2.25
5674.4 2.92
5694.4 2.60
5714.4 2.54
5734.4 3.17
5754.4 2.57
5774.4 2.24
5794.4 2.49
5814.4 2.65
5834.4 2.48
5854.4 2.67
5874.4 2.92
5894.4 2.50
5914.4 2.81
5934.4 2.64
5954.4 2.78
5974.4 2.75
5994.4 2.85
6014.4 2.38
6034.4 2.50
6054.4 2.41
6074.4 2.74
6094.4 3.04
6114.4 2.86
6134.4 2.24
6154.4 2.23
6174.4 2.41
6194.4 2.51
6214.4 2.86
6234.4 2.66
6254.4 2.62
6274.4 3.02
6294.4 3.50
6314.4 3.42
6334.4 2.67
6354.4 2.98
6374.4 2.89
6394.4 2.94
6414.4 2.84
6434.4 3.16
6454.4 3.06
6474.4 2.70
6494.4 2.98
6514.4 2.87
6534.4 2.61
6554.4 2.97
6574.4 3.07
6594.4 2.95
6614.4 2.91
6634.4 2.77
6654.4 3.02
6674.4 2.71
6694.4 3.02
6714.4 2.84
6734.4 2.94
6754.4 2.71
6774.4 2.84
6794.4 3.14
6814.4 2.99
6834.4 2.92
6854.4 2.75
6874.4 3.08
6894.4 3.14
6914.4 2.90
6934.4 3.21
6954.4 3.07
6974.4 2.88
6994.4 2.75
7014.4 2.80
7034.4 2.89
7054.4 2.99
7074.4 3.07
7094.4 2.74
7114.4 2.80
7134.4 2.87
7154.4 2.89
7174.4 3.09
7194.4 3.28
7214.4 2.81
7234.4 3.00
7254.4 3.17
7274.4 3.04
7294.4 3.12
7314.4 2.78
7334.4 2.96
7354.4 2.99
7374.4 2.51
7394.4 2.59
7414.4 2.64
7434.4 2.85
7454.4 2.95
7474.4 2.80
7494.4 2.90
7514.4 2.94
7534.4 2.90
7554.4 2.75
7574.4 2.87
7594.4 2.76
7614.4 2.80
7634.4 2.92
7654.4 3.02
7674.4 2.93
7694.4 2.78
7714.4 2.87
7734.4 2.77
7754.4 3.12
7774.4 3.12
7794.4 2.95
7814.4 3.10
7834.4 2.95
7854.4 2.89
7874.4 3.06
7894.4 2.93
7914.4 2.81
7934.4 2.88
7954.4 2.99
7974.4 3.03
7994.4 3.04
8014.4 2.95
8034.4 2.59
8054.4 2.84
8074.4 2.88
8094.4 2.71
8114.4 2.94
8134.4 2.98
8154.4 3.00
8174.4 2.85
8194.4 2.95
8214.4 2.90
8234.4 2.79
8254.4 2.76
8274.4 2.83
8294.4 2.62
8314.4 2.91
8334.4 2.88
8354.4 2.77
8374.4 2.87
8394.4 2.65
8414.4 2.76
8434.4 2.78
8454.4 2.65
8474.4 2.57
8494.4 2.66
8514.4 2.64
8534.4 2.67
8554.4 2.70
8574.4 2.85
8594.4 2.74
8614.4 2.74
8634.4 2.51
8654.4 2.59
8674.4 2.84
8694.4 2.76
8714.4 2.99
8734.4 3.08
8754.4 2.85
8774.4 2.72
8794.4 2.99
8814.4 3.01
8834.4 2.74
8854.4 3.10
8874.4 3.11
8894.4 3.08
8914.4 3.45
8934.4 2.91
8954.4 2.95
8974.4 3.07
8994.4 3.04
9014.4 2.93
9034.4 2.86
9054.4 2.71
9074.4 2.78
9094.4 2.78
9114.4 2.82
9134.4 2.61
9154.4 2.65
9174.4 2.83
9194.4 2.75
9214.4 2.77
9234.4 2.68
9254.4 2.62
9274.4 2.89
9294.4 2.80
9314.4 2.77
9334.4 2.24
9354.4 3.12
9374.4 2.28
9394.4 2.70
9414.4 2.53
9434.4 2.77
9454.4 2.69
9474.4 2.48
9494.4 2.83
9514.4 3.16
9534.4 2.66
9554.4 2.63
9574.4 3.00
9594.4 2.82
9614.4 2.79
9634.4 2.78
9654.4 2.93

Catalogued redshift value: 0.19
